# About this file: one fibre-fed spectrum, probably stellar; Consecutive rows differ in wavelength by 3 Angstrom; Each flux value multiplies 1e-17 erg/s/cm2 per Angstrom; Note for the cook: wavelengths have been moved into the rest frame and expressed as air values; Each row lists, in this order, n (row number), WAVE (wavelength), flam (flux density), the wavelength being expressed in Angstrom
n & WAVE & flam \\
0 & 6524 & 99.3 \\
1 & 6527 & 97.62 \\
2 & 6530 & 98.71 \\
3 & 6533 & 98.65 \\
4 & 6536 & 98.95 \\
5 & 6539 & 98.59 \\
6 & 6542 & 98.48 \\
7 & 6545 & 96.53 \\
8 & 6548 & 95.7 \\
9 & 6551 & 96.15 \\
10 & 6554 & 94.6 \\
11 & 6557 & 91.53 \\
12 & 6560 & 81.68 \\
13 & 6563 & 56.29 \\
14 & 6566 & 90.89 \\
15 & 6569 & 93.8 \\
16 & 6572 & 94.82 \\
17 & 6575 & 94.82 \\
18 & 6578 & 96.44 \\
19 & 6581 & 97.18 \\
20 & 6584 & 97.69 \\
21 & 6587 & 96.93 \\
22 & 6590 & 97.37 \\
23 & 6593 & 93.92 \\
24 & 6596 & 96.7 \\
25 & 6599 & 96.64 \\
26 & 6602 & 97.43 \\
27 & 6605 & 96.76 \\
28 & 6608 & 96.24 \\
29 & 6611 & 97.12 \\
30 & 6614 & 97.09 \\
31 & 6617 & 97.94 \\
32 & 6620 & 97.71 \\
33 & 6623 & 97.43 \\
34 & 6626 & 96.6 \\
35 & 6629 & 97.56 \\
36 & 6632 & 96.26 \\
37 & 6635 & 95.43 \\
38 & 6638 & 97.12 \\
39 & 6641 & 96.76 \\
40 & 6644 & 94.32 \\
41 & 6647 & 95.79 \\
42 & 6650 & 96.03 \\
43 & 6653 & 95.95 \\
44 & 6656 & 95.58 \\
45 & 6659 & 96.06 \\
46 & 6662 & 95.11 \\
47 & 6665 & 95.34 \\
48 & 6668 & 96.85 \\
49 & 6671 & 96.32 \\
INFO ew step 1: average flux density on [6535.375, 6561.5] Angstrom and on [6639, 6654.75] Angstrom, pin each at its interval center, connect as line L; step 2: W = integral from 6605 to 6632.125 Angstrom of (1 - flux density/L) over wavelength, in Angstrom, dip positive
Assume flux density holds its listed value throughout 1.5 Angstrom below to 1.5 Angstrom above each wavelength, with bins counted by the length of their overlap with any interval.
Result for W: -0.5 Angstrom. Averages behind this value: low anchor 94.5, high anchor 95.8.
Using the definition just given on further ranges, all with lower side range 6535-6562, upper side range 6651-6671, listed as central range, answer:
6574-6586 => -0.28 Angstrom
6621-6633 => -0.22 Angstrom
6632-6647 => -0.07 Angstrom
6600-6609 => -0.19 Angstrom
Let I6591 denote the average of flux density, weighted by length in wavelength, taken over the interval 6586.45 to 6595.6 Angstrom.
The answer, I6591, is 96.1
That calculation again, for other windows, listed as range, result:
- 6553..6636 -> 94.1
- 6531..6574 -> 92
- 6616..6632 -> 97.3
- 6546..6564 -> 87.1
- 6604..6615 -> 96.8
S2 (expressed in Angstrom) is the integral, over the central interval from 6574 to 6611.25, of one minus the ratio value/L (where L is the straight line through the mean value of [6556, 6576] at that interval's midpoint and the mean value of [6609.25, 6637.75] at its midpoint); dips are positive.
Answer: -2.3 Angstrom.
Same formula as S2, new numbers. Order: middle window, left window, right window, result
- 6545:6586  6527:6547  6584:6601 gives 2.6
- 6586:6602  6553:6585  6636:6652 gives -0.8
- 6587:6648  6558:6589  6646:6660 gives -2.2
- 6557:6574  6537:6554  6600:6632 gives 2.2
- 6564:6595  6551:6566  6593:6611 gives -1.7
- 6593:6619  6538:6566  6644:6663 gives -1.1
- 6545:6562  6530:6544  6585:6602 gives 1.2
